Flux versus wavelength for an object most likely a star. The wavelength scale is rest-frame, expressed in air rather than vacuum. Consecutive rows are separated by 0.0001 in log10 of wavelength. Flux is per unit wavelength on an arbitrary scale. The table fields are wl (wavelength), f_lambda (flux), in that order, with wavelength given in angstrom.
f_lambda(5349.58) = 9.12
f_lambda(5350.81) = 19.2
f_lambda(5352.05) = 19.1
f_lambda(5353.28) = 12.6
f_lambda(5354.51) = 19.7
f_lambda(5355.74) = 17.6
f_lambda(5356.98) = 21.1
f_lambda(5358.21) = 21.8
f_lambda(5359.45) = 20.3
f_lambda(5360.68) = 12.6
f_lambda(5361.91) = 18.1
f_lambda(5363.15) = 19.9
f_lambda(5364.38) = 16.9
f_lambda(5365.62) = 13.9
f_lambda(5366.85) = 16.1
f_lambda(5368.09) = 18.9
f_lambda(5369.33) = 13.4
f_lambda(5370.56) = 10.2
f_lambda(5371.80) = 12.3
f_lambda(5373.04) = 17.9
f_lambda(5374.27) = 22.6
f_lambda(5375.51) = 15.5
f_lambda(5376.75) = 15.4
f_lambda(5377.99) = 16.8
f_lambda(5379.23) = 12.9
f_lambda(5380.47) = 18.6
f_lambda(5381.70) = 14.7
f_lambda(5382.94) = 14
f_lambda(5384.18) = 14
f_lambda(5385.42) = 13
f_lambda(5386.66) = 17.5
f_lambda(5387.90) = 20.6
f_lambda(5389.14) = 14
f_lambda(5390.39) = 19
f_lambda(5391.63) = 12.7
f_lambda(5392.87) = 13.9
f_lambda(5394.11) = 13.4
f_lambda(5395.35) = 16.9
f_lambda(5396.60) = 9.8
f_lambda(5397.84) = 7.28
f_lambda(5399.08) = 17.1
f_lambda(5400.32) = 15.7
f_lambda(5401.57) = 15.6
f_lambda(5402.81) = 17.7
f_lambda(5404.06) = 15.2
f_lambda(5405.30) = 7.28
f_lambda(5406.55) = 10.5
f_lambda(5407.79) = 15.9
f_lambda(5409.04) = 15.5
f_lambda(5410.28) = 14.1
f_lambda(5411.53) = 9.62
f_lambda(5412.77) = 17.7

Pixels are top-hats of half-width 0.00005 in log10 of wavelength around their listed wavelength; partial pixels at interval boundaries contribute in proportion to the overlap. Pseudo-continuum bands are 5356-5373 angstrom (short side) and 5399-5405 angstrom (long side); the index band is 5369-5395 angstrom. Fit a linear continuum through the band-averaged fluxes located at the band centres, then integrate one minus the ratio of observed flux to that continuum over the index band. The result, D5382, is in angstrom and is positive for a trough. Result 1.3 angstrom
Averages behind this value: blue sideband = 16.6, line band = 15.4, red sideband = 15.7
